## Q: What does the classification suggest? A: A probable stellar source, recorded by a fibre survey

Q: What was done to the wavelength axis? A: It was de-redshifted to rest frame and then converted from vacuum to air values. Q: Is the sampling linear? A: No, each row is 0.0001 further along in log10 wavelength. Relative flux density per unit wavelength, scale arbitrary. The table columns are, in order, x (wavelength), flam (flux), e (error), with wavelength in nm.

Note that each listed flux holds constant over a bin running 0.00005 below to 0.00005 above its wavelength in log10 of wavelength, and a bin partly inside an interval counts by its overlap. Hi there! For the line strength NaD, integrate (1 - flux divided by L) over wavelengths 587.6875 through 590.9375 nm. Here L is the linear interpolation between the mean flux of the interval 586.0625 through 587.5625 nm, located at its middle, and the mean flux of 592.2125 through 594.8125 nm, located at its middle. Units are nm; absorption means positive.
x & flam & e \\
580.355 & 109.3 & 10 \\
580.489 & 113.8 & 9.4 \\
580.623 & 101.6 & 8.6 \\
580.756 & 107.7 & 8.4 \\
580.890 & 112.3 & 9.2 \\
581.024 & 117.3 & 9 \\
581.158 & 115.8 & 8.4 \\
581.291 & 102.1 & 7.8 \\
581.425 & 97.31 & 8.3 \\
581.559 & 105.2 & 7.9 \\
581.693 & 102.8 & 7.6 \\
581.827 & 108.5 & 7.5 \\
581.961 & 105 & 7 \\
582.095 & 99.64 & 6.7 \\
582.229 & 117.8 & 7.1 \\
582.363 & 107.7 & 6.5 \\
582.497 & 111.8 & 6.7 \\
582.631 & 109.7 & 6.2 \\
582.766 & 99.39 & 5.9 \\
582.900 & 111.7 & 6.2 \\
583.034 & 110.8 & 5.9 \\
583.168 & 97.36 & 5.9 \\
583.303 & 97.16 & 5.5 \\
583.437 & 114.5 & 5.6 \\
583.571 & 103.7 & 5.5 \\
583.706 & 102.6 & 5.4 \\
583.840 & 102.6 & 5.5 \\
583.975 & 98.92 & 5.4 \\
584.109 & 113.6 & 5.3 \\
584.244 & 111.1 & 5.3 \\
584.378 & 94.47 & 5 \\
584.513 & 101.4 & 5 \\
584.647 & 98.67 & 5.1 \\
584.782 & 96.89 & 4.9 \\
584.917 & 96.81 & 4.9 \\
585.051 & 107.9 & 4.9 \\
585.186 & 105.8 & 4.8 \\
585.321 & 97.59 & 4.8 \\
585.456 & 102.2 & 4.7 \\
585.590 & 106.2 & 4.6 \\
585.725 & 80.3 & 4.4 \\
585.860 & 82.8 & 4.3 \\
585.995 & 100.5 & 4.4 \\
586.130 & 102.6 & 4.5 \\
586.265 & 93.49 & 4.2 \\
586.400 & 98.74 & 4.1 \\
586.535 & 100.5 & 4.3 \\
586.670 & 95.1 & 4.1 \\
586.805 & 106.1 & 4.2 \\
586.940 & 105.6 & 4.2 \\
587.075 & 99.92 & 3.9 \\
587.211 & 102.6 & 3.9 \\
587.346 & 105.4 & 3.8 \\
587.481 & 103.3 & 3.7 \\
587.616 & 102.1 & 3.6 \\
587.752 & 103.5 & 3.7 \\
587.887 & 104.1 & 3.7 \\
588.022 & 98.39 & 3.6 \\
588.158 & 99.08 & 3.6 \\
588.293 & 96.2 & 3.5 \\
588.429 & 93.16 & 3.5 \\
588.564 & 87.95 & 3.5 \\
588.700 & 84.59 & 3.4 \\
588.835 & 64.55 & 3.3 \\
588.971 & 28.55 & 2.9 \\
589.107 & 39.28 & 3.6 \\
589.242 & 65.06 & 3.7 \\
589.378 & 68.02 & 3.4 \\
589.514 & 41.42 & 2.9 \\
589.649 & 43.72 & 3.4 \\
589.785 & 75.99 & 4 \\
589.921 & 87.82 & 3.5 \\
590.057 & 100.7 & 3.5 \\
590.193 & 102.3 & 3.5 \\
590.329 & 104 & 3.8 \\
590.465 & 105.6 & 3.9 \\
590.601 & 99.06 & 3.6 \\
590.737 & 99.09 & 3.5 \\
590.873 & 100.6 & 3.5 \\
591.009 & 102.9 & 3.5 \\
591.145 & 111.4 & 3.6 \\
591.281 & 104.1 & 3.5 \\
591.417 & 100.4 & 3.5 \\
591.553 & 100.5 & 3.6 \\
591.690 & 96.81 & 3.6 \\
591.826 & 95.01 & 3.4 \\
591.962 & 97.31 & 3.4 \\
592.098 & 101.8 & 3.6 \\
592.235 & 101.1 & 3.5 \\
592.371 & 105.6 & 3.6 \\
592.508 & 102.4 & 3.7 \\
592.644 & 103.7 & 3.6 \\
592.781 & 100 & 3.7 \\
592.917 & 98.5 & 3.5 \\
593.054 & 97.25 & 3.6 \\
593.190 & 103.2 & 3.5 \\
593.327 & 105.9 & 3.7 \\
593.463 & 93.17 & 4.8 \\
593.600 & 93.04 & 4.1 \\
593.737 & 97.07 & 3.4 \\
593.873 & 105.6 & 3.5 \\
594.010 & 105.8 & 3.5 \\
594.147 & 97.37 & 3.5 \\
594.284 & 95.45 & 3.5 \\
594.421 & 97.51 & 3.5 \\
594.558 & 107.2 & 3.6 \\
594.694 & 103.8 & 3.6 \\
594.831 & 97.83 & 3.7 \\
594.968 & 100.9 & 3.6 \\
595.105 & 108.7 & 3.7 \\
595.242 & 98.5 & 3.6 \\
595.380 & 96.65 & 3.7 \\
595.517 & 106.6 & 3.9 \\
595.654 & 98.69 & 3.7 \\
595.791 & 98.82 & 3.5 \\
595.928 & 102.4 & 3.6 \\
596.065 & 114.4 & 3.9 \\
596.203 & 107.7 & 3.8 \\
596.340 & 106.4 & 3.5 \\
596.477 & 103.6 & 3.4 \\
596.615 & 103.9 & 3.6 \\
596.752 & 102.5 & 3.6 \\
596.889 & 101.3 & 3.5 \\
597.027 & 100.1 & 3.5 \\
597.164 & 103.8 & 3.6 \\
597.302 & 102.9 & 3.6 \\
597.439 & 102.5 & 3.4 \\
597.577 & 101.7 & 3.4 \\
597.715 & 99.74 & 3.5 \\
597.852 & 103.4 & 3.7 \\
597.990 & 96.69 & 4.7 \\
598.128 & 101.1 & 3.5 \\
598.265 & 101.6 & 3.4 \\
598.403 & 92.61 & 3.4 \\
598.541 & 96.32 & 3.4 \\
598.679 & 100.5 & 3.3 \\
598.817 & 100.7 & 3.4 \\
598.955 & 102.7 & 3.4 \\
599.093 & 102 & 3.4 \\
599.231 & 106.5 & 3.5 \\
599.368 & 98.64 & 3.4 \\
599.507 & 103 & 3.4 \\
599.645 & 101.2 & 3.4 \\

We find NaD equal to 0.58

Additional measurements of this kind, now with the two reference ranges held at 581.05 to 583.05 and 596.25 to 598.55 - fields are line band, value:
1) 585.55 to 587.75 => 0.13 nm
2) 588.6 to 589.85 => 0.56 nm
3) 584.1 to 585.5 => 0.06 nm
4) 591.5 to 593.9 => 0.08 nm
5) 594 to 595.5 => 0.02 nm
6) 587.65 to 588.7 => 0.08 nm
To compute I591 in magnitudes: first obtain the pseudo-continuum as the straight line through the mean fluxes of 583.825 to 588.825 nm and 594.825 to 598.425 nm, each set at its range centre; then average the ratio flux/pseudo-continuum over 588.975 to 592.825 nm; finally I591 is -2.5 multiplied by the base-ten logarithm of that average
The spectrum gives 0.12 mag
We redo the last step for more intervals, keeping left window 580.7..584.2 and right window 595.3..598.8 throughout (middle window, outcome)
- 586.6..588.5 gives 0.04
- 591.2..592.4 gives 0.03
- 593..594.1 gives 0.03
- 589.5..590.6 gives 0.21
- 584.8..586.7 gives 0.08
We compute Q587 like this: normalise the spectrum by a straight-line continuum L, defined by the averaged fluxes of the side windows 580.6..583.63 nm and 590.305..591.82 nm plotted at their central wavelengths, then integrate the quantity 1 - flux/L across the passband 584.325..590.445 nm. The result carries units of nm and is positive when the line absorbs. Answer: 0.79 nm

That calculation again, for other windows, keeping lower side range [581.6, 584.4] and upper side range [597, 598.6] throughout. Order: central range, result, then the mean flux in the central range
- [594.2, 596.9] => -0.04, 103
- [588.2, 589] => 0.19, 78.9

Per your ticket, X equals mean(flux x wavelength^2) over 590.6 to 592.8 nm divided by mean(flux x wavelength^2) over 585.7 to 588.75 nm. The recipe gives 1.05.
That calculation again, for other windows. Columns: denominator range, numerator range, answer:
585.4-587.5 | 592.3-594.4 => 1.04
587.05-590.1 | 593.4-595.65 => 1.25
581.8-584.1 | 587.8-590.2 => 0.73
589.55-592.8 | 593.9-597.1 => 1.07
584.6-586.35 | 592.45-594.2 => 1.05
